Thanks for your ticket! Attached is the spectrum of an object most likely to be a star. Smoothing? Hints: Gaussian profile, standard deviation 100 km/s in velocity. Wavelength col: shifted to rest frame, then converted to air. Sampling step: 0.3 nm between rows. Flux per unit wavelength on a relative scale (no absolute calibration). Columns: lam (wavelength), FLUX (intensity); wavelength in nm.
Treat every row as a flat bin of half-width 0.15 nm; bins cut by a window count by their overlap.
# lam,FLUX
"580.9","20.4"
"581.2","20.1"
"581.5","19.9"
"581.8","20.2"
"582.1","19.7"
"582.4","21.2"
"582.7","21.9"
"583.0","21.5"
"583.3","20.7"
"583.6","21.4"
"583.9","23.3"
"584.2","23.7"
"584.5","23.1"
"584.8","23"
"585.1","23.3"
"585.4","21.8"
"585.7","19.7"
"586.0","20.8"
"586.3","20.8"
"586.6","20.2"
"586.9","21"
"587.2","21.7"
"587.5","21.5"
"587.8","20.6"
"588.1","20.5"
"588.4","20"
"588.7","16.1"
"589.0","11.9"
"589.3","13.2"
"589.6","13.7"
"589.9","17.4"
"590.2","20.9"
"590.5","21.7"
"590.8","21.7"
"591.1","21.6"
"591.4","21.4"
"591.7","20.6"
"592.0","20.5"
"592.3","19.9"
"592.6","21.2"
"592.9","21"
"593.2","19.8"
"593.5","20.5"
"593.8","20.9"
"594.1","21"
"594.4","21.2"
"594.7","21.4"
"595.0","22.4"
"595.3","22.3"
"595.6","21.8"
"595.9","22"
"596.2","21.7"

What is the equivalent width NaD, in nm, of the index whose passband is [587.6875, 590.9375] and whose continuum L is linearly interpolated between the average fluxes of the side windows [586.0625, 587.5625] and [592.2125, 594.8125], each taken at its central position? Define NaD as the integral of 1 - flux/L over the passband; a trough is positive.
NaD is 0.46 nm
